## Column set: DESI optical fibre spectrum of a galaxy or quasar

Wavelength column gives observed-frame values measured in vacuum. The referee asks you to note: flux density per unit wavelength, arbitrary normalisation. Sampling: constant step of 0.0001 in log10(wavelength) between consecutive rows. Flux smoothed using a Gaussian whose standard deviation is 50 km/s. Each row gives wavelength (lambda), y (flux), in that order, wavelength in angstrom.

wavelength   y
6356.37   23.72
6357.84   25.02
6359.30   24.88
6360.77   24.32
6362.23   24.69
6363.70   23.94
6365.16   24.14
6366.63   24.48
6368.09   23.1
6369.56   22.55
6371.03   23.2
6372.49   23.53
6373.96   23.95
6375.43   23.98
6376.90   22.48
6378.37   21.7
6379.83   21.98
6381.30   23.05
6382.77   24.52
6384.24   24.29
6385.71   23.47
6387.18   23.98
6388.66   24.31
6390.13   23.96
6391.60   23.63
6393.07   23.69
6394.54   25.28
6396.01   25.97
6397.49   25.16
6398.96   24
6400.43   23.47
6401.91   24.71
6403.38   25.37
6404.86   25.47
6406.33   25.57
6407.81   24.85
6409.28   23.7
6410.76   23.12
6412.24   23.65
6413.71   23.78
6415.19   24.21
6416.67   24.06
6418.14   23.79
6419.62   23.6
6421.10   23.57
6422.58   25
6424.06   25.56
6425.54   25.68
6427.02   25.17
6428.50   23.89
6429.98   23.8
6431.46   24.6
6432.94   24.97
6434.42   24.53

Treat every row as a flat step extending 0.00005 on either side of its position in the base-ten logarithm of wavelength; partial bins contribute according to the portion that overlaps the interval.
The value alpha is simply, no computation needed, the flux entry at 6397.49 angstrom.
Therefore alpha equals 25.16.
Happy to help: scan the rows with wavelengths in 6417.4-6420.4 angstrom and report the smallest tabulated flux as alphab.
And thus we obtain 23.6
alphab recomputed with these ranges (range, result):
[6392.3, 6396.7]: 23.69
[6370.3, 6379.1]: 21.7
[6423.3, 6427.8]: 25.17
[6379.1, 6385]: 21.98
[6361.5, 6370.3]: 22.55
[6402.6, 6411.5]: 23.12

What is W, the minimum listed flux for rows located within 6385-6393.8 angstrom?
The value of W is 23.47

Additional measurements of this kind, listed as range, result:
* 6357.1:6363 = 24.32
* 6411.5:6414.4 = 23.65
